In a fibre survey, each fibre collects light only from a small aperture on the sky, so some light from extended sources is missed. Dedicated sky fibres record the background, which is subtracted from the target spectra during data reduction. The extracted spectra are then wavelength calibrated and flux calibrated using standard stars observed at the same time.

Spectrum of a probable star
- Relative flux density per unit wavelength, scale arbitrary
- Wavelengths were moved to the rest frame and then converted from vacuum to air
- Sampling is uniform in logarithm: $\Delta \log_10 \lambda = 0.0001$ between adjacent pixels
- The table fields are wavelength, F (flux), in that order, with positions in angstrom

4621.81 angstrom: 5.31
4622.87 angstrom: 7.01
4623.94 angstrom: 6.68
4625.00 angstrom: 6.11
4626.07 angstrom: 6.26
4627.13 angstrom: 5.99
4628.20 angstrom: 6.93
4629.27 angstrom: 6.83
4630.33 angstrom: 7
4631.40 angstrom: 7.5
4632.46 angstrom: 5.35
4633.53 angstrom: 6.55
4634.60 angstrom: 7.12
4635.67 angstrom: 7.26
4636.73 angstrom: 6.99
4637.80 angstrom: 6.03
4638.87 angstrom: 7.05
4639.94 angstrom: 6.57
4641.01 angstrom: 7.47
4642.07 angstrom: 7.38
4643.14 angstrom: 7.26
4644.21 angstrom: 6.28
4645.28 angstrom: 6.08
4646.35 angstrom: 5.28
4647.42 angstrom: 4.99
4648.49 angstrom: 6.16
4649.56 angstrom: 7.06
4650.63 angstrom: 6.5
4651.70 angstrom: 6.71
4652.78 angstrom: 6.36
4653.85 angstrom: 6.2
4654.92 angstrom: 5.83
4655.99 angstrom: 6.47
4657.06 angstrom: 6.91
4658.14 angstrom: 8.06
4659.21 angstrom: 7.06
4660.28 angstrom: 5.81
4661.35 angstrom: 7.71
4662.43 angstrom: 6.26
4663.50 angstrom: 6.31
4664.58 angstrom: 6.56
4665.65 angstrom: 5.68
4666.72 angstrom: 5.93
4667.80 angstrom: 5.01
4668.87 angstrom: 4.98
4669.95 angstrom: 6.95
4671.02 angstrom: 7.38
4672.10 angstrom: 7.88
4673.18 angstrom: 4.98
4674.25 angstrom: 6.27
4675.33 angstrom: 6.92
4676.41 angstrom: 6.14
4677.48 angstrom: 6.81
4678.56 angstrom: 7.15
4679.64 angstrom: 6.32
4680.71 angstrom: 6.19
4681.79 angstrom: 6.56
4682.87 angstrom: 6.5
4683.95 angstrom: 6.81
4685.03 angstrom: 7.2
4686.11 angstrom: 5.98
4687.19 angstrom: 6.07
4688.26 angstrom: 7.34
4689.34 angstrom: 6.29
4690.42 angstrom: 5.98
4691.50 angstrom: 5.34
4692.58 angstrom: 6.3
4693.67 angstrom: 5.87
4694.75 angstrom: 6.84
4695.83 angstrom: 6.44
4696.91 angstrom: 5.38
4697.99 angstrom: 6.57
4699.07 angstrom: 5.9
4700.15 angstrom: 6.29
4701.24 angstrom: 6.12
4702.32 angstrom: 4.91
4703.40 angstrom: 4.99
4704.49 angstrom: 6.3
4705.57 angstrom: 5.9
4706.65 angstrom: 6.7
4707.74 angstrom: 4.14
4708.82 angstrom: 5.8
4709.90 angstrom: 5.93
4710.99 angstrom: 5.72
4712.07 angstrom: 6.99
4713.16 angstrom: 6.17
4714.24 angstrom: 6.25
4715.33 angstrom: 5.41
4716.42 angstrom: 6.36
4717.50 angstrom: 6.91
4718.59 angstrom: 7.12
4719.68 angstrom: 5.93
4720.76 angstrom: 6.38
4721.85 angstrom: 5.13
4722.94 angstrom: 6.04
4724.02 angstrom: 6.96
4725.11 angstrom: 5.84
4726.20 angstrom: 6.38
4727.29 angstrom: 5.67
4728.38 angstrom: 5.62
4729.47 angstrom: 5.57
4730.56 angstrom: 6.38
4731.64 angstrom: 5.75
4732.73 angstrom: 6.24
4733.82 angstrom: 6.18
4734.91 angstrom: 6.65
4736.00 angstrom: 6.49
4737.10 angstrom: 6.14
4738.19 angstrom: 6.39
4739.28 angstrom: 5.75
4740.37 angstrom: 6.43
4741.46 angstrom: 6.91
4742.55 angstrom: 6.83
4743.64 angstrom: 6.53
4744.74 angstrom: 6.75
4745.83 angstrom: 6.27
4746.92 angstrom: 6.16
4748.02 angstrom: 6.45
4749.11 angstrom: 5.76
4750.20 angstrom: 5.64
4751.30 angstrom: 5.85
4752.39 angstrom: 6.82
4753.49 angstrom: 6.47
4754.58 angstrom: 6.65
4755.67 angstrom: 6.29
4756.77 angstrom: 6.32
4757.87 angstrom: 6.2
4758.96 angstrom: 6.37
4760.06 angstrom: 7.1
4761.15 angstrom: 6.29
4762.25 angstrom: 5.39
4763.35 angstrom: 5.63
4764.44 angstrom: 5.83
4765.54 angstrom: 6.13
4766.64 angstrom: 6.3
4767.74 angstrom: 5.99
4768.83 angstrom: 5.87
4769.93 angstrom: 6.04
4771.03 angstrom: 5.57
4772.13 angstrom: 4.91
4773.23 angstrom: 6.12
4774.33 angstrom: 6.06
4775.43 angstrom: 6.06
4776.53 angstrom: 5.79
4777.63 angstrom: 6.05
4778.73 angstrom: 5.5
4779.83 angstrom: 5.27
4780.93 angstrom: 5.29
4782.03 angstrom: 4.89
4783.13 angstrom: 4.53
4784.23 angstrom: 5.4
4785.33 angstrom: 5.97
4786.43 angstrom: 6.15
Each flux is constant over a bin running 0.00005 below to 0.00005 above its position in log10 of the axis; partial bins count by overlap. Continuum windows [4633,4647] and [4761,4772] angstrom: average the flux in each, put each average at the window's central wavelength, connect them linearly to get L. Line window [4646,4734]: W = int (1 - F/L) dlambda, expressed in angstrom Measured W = 1.9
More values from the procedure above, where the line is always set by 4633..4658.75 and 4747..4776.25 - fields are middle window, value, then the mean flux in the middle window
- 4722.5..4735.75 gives 0.2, 6.12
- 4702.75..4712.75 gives 0.8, 5.82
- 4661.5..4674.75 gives 0.6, 6.23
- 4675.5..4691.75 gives -0.1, 6.48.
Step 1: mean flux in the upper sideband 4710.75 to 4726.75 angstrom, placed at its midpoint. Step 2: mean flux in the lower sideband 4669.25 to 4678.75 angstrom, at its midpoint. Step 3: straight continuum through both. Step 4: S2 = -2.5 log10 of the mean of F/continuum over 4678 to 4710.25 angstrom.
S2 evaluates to 0.06 mag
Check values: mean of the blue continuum 6.67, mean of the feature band 6.14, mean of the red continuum 6.25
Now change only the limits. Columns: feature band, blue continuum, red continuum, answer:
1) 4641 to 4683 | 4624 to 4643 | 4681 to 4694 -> 0.01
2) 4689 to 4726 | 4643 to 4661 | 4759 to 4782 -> 0.02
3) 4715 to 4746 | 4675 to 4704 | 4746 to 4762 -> 0.01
